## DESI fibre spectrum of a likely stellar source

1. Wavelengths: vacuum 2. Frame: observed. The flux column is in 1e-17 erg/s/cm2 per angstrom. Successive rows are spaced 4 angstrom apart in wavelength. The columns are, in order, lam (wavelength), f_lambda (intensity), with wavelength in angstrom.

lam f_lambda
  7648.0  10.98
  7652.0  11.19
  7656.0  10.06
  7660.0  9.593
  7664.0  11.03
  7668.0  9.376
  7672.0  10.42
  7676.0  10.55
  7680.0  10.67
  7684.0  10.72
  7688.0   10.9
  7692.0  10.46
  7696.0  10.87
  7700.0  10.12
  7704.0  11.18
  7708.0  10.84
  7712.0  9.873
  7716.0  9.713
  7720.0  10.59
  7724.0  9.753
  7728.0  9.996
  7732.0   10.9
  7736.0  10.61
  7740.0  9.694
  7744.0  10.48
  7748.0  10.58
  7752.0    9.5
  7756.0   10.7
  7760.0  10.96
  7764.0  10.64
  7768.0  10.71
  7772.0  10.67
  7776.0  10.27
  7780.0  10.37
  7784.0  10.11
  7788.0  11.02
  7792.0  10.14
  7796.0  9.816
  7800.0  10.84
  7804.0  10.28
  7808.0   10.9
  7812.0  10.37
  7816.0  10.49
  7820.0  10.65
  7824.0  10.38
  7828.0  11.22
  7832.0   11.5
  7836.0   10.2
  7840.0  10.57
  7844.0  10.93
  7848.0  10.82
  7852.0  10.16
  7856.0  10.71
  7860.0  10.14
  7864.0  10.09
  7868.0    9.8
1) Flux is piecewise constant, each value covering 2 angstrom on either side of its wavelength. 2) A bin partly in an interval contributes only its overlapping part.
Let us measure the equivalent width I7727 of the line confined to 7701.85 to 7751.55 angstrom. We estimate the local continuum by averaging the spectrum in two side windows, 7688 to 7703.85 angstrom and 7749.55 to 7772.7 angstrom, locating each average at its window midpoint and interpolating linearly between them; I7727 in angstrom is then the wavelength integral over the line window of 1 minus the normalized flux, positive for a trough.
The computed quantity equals 1.2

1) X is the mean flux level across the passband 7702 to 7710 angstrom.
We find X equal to 11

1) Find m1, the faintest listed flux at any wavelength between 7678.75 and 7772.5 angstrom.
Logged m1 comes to 9.5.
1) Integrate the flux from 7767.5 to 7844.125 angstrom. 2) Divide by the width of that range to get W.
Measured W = 10.6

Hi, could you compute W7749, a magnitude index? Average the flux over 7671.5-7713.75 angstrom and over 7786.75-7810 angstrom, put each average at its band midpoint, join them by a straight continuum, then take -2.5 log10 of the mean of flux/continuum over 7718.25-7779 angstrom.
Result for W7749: 0.01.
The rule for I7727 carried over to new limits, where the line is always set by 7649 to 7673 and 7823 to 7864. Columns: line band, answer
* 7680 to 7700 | -0.6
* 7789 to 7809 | 0.3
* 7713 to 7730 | 0.7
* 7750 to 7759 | 0.2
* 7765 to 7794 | 0.1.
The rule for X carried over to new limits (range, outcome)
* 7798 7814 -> 10.6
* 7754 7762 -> 10.8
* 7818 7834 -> 10.9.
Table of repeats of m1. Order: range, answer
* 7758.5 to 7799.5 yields 9.816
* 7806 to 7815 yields 10.37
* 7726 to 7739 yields 9.996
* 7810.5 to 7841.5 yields 10.2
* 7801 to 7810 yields 10.28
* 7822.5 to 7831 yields 10.38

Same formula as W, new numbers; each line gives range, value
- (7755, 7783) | 10.6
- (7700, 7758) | 10.3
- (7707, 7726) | 10.1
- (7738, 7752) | 10.1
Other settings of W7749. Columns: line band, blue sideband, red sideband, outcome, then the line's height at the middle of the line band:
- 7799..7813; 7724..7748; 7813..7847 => 0.003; 10.6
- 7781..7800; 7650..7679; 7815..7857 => 0.027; 10.6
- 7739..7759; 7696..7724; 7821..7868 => 0.019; 10.4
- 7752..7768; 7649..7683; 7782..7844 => -0.009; 10.5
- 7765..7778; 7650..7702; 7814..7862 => 0.001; 10.6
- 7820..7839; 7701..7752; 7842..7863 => -0.031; 10.5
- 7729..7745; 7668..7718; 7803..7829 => 0.014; 10.5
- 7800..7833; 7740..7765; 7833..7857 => -0.017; 10.5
